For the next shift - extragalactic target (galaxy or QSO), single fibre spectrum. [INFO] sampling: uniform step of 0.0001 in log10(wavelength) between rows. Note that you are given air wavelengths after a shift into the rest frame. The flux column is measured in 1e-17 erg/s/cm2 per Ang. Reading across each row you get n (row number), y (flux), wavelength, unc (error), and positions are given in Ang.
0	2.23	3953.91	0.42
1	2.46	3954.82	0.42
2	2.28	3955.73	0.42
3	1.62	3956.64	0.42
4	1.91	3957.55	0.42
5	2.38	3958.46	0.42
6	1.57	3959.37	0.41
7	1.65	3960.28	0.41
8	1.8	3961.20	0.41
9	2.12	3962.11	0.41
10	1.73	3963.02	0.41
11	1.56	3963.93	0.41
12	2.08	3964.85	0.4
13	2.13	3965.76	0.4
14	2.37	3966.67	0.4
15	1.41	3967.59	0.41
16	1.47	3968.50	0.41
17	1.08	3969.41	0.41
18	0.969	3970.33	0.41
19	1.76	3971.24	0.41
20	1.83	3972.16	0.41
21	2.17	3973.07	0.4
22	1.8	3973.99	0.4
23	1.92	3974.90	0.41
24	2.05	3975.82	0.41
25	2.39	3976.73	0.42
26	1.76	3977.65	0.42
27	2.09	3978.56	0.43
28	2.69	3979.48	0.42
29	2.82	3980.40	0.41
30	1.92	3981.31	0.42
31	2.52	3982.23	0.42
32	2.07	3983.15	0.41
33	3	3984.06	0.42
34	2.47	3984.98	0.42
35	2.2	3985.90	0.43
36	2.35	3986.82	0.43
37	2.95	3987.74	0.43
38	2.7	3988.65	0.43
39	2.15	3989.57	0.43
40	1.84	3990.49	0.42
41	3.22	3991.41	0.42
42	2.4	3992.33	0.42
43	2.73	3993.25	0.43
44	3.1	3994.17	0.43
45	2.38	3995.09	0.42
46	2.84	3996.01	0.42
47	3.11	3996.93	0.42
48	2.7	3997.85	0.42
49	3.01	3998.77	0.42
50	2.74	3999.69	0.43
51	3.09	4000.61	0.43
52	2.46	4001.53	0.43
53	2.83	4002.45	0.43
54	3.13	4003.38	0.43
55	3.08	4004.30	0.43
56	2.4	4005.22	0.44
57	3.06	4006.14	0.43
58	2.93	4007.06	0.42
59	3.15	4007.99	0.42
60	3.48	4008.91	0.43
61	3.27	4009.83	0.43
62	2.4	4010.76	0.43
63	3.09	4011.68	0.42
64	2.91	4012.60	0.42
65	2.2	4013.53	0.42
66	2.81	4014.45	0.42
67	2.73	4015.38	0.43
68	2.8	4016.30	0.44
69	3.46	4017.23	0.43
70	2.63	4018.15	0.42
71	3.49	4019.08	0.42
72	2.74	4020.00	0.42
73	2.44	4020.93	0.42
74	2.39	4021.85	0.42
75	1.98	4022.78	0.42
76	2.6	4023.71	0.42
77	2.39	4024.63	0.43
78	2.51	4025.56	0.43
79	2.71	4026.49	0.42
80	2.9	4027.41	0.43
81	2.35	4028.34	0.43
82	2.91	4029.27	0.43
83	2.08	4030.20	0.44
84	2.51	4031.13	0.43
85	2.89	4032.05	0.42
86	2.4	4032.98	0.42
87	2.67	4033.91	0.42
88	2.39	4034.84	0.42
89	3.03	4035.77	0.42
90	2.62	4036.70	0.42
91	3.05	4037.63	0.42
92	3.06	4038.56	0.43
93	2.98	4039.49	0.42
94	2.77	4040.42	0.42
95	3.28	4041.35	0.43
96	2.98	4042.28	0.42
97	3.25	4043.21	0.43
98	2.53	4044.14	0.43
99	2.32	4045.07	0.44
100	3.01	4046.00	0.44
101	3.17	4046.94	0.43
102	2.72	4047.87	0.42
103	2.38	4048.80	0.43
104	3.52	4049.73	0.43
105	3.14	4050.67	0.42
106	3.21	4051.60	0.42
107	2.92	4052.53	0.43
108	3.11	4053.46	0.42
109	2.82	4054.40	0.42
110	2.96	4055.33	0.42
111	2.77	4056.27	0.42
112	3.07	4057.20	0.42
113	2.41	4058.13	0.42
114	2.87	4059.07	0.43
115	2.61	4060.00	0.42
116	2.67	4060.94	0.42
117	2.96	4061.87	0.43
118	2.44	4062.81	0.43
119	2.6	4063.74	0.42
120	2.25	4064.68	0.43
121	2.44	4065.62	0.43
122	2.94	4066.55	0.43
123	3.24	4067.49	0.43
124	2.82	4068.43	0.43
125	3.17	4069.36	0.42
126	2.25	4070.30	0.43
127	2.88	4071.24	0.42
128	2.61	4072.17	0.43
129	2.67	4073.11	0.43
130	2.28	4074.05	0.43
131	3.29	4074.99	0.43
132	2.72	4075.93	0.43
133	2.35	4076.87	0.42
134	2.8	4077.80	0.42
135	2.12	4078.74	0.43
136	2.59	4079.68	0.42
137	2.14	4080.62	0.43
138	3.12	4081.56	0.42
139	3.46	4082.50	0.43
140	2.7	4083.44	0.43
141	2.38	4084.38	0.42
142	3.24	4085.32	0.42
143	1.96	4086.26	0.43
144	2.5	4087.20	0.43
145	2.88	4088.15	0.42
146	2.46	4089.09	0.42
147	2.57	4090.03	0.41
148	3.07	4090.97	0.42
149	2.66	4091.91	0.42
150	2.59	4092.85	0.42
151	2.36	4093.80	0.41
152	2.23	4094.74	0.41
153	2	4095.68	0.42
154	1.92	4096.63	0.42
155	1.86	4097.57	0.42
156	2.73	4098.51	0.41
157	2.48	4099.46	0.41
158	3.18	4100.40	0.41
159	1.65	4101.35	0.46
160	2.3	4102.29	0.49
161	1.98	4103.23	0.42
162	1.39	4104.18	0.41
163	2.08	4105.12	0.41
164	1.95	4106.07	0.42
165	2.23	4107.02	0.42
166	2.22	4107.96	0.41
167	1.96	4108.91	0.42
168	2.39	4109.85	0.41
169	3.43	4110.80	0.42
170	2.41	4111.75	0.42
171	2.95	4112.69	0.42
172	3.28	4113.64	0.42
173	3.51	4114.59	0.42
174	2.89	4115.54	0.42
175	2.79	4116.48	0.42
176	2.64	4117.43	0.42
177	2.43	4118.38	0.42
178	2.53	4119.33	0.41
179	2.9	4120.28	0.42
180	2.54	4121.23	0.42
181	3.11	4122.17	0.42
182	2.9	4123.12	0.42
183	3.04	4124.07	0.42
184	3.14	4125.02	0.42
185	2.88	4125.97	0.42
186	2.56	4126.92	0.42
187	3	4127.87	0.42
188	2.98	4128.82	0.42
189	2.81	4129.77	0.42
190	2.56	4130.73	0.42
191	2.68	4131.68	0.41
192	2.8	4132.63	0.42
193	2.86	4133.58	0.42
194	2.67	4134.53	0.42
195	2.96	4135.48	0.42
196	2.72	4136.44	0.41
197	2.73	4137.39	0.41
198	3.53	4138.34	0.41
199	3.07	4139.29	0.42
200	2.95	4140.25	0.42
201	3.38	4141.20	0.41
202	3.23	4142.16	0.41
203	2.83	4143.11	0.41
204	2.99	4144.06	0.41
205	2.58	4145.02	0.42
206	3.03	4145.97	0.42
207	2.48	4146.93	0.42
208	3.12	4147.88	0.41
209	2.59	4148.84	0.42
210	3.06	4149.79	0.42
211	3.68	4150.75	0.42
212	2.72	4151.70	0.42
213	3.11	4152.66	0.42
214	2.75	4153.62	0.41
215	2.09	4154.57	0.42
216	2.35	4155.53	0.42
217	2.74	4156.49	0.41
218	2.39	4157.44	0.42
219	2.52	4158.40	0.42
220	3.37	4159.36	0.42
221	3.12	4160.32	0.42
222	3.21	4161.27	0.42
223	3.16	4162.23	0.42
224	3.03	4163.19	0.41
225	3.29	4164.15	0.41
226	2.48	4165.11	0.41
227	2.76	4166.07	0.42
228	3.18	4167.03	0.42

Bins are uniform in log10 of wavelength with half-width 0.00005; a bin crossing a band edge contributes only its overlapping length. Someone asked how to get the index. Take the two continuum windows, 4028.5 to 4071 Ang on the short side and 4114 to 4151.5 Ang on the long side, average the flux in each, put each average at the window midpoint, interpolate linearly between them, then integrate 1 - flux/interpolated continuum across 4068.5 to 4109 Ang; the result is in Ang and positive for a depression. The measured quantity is 5.3 Ang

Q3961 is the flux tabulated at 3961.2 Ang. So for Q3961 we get 1.8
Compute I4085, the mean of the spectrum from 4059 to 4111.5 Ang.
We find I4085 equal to 2.53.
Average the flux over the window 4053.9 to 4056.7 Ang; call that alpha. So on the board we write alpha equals 2.84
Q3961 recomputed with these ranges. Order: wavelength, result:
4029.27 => 2.91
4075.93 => 2.72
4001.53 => 2.46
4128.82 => 2.98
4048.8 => 2.38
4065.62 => 2.44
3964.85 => 2.08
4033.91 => 2.67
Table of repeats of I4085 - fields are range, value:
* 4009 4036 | 2.69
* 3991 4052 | 2.81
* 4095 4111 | 2.2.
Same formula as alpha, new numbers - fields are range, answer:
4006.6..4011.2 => 3.04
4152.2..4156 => 2.57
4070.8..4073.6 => 2.72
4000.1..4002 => 2.78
